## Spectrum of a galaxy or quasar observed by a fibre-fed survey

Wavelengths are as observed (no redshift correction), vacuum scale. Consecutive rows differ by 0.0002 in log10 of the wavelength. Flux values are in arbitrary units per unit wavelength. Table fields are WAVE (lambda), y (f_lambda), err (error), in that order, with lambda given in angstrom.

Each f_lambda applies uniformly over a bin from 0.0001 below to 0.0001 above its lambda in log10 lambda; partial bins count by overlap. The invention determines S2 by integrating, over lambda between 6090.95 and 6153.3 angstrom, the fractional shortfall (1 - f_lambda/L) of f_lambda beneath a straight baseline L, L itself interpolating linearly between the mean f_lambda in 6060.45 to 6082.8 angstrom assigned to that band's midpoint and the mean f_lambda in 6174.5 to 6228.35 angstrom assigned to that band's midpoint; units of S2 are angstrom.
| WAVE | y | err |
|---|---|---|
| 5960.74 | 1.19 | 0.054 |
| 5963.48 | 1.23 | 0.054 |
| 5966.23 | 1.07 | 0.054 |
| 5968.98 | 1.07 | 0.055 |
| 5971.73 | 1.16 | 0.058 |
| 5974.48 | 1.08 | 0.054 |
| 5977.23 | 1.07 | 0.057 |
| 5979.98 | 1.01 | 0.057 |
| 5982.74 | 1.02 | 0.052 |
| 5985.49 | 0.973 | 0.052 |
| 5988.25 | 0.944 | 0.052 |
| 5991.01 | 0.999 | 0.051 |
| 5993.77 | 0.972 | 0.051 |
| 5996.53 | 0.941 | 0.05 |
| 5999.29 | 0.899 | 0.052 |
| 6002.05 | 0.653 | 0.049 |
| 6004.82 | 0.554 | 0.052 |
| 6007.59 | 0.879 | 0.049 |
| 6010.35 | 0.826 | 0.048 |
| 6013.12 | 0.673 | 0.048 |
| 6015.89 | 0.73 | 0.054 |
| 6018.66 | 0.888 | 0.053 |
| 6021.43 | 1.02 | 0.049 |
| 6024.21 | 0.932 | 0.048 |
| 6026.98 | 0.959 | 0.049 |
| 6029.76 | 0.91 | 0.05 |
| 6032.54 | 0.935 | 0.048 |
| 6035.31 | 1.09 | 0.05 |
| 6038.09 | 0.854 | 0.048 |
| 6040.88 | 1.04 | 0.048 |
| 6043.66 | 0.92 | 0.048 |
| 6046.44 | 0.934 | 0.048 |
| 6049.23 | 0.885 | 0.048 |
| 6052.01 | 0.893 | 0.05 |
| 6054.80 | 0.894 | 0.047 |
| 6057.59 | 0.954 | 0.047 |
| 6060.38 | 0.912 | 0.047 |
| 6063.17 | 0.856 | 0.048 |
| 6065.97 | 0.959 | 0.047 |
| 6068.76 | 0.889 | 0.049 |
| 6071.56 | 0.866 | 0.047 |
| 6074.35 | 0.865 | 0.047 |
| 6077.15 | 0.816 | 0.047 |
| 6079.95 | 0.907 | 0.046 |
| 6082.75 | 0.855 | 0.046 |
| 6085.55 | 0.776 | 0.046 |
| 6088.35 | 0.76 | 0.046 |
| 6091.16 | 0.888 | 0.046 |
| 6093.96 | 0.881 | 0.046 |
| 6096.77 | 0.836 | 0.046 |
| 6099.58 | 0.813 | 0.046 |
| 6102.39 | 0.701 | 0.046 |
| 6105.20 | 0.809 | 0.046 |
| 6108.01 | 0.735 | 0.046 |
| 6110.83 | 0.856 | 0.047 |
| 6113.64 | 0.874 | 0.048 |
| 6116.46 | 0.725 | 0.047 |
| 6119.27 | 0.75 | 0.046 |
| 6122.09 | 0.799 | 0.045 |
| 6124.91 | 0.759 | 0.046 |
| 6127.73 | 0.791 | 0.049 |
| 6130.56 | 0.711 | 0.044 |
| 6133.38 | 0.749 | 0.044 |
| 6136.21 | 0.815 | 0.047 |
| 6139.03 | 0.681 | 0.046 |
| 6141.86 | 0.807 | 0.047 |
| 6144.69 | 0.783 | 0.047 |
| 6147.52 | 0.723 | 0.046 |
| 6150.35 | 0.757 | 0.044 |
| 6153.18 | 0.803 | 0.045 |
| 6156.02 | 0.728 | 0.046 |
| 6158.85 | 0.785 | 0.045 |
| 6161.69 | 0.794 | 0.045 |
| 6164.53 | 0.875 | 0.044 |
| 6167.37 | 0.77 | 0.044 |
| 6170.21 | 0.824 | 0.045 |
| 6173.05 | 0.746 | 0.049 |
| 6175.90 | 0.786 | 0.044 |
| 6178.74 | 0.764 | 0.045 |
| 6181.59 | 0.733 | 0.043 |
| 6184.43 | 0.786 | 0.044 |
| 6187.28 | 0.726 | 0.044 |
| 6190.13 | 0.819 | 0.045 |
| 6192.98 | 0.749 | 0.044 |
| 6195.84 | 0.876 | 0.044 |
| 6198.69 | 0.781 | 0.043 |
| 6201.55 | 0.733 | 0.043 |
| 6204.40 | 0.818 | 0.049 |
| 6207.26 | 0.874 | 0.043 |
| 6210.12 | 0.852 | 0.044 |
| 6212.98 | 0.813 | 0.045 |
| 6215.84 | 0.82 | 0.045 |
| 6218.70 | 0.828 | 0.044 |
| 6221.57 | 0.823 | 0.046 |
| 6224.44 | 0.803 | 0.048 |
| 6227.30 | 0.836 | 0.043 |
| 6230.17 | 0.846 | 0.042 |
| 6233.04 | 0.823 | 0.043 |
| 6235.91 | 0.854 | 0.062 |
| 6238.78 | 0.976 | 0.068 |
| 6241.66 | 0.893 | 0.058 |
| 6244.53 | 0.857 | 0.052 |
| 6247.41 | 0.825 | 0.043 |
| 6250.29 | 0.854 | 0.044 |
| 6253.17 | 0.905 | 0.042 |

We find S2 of 4.9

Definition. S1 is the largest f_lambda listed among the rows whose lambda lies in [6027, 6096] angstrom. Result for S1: 1.09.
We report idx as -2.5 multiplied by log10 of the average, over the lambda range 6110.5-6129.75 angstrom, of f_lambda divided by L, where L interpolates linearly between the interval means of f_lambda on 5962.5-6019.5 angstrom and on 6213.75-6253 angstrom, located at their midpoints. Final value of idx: 0.13 mag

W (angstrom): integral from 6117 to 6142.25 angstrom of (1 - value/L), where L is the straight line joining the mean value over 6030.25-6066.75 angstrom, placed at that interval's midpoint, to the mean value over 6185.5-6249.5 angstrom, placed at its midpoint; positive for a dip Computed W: 3.5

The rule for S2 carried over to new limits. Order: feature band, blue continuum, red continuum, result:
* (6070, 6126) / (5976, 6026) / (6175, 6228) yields 2.1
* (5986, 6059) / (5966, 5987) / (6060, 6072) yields 5.9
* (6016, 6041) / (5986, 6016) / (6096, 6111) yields -3.8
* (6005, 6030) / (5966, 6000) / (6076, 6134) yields 2.7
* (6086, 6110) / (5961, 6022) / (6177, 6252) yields 2.2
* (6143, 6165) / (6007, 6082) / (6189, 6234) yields 1.8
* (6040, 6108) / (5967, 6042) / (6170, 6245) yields 1.8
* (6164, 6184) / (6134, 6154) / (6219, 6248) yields 0.3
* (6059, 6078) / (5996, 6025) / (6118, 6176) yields -2.1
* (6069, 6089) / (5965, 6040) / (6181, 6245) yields 1.1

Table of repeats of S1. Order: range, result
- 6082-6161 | 0.888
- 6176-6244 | 0.976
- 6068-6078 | 0.889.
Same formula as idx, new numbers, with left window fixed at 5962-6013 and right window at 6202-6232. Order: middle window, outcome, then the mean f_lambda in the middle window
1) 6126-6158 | 0.15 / 0.759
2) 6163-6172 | 0.05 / 0.82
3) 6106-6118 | 0.12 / 0.798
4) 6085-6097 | 0.08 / 0.831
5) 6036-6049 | -0.02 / 0.94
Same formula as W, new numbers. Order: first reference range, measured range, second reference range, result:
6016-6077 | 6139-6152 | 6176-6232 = 1.4 angstrom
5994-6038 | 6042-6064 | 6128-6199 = -1.8 angstrom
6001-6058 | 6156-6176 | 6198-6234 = 1.0 angstrom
